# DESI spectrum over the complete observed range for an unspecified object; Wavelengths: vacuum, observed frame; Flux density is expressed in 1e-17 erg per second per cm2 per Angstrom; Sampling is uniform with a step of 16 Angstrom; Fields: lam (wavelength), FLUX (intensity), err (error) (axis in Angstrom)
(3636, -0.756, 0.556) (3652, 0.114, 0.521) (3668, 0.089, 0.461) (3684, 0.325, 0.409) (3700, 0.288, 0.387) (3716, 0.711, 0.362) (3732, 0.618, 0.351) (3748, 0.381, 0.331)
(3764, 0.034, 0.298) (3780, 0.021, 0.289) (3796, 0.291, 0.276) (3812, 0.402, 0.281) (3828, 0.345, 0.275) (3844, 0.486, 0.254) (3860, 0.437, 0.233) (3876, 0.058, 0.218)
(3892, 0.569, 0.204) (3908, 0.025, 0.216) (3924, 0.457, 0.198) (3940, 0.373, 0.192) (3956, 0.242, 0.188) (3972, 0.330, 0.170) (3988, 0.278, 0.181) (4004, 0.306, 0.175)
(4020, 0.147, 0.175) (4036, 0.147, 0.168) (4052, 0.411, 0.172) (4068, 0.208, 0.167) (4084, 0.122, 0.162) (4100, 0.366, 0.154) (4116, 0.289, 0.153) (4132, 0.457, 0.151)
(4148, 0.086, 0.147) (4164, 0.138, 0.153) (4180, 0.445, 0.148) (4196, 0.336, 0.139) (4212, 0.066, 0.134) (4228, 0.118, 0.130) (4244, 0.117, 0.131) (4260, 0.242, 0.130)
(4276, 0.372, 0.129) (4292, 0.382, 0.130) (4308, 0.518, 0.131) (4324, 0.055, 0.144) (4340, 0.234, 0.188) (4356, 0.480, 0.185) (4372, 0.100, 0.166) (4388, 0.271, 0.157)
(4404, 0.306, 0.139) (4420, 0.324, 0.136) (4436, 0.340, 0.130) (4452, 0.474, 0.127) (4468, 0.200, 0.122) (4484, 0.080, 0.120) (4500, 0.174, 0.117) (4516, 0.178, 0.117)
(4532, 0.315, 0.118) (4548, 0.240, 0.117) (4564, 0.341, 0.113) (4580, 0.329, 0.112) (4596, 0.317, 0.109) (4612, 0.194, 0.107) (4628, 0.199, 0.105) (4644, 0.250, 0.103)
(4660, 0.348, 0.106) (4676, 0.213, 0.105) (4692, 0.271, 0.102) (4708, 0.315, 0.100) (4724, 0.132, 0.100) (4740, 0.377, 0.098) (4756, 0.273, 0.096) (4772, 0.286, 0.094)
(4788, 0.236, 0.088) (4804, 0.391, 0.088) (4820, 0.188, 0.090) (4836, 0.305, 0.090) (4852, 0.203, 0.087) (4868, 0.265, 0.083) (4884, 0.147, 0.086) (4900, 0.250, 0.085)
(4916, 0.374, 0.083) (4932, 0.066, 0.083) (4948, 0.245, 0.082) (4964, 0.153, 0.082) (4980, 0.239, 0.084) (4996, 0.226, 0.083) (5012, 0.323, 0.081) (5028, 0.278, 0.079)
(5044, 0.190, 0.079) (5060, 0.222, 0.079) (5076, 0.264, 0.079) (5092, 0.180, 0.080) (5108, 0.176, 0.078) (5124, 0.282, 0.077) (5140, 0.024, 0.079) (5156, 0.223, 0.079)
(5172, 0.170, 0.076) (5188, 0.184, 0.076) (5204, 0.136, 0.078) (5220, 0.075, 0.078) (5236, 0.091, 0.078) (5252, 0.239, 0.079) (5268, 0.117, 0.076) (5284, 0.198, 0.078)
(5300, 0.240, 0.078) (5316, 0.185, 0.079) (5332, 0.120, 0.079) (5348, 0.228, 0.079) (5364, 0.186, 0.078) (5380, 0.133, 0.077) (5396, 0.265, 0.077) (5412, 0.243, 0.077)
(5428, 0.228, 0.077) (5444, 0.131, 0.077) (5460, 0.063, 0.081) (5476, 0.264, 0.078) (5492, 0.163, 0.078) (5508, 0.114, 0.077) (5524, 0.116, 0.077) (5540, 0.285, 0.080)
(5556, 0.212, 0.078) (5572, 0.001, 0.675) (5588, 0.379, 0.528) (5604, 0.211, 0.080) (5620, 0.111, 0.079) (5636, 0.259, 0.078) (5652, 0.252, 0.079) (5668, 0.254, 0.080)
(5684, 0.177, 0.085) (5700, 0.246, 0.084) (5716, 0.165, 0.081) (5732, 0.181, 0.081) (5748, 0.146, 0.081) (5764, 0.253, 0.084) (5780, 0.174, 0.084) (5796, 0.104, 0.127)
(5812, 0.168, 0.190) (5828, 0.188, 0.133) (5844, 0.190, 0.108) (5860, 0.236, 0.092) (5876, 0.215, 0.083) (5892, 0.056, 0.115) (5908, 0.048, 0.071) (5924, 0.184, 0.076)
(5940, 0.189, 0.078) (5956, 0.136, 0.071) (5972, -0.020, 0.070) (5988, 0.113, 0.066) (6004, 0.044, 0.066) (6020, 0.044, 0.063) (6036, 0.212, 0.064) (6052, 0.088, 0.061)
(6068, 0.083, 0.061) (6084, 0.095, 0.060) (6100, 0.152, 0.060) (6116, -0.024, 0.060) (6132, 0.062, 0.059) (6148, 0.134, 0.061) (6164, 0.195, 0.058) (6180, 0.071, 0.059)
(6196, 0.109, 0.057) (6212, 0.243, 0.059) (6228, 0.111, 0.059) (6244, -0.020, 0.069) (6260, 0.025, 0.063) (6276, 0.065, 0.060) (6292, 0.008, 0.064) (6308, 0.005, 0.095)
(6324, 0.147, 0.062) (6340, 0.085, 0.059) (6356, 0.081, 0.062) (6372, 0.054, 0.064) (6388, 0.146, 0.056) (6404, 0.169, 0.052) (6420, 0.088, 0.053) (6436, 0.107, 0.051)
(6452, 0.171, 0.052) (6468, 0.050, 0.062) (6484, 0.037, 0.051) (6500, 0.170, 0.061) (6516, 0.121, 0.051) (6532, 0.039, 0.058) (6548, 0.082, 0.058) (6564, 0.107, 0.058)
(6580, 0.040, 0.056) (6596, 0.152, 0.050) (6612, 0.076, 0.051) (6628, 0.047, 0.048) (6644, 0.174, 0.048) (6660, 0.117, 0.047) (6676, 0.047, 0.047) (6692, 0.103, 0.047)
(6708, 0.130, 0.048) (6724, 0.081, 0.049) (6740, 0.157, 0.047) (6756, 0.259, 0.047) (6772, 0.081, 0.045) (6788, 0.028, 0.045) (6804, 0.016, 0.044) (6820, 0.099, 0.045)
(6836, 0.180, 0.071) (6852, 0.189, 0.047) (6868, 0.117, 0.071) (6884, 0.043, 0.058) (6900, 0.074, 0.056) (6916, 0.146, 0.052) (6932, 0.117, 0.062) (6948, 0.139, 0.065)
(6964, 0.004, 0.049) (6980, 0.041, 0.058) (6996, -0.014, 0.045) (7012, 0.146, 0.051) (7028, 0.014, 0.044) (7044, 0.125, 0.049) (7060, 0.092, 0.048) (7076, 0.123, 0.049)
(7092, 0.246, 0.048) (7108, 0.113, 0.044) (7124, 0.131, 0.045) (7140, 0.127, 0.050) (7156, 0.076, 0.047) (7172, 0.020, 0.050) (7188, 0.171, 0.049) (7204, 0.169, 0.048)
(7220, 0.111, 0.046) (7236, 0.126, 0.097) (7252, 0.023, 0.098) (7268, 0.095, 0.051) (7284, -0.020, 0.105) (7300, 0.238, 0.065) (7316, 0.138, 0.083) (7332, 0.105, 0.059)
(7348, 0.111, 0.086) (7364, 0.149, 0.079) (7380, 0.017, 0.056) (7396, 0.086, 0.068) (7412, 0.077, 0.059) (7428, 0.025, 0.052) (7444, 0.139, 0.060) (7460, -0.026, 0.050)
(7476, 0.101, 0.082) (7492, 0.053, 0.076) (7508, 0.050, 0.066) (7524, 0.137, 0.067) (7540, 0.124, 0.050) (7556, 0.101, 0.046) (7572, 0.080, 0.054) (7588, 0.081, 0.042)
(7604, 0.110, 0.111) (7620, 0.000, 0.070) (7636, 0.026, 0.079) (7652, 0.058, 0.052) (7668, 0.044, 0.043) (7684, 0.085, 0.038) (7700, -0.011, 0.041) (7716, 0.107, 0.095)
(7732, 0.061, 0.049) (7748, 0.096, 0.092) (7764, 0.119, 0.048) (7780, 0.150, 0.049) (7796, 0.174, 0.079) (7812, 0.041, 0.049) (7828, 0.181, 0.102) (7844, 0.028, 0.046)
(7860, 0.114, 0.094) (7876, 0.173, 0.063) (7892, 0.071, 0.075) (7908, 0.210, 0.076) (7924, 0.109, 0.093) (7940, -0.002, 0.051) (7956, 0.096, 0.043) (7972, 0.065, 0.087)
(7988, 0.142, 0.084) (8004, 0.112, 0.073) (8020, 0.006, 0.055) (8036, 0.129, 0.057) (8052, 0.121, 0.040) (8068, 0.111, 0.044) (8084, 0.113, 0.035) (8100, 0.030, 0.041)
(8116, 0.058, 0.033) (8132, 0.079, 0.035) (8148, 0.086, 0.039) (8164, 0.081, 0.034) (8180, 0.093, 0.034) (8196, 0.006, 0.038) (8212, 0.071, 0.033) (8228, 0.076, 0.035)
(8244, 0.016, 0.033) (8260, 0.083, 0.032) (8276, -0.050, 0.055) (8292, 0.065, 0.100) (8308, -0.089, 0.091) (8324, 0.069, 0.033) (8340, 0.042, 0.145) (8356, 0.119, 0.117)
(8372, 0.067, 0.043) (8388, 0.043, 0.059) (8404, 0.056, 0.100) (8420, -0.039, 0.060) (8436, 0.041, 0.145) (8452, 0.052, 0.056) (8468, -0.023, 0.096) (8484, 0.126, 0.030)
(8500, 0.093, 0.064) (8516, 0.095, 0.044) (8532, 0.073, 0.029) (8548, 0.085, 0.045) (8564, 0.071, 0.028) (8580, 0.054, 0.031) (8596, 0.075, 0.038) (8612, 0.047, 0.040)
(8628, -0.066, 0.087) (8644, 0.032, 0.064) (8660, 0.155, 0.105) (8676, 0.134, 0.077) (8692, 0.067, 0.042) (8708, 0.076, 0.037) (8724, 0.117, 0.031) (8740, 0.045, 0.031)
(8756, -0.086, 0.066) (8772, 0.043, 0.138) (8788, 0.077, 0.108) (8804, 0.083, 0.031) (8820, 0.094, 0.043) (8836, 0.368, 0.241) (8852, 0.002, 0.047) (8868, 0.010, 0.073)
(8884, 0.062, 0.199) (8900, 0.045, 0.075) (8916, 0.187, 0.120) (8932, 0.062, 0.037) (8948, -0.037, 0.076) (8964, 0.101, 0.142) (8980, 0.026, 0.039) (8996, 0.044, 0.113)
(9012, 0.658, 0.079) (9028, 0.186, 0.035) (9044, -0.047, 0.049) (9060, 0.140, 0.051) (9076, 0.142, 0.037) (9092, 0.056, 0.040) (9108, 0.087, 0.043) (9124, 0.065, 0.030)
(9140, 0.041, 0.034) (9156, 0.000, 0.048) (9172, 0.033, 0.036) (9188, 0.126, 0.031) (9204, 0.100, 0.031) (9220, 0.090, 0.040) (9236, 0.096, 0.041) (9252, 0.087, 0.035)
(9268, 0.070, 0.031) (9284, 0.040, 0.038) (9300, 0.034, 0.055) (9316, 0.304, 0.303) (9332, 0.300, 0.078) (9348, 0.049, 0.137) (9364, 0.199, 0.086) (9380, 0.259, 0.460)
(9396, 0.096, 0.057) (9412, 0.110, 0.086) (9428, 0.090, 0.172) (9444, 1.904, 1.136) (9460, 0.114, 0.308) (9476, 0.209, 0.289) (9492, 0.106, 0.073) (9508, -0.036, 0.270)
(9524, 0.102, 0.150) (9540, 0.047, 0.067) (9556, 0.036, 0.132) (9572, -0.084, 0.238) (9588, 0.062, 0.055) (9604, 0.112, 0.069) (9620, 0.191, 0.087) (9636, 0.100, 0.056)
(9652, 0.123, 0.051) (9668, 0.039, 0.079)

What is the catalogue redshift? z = 1.418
